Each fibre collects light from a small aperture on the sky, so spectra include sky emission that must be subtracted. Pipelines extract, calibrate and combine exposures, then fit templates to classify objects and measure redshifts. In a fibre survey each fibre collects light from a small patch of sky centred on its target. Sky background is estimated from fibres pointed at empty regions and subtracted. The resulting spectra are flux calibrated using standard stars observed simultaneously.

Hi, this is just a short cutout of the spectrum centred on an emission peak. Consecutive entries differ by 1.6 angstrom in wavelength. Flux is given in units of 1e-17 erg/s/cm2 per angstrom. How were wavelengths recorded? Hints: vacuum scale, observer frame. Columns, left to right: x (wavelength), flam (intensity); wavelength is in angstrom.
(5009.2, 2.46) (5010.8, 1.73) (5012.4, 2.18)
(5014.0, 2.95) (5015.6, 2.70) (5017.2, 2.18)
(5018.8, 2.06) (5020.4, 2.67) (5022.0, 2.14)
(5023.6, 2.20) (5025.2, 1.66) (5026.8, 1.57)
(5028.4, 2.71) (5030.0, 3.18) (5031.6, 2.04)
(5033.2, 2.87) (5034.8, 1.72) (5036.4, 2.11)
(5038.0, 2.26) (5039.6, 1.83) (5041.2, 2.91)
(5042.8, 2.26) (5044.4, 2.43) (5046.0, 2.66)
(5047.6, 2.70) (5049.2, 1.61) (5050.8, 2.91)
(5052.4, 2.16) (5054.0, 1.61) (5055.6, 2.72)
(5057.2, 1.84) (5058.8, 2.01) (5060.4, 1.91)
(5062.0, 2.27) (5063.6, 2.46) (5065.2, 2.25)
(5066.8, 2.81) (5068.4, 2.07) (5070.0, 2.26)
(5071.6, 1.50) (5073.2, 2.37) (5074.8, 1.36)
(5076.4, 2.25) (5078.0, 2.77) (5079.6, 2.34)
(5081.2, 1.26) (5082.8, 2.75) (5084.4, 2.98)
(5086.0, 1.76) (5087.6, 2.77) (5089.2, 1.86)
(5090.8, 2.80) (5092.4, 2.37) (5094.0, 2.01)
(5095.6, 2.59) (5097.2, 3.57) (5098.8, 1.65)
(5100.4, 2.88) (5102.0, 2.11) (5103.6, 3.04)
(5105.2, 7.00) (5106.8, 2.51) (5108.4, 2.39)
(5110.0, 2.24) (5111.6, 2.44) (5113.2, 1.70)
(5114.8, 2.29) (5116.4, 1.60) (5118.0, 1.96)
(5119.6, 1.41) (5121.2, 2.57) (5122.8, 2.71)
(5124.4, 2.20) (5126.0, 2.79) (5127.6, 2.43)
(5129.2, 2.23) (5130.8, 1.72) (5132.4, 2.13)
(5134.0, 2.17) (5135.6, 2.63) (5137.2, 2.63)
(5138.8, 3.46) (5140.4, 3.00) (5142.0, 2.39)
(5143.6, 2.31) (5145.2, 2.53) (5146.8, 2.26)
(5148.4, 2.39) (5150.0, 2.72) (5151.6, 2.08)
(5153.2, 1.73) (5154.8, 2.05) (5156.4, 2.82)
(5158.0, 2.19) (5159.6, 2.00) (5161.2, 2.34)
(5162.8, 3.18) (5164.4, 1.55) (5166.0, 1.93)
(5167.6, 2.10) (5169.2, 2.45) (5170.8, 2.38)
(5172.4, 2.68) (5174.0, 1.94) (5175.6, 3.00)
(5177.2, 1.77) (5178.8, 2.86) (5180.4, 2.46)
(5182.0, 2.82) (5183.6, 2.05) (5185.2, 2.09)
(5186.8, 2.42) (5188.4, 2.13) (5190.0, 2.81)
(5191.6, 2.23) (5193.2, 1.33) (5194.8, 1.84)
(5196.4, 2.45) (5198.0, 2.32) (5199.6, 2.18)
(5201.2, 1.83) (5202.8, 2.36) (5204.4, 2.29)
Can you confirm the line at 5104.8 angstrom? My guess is H-beta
